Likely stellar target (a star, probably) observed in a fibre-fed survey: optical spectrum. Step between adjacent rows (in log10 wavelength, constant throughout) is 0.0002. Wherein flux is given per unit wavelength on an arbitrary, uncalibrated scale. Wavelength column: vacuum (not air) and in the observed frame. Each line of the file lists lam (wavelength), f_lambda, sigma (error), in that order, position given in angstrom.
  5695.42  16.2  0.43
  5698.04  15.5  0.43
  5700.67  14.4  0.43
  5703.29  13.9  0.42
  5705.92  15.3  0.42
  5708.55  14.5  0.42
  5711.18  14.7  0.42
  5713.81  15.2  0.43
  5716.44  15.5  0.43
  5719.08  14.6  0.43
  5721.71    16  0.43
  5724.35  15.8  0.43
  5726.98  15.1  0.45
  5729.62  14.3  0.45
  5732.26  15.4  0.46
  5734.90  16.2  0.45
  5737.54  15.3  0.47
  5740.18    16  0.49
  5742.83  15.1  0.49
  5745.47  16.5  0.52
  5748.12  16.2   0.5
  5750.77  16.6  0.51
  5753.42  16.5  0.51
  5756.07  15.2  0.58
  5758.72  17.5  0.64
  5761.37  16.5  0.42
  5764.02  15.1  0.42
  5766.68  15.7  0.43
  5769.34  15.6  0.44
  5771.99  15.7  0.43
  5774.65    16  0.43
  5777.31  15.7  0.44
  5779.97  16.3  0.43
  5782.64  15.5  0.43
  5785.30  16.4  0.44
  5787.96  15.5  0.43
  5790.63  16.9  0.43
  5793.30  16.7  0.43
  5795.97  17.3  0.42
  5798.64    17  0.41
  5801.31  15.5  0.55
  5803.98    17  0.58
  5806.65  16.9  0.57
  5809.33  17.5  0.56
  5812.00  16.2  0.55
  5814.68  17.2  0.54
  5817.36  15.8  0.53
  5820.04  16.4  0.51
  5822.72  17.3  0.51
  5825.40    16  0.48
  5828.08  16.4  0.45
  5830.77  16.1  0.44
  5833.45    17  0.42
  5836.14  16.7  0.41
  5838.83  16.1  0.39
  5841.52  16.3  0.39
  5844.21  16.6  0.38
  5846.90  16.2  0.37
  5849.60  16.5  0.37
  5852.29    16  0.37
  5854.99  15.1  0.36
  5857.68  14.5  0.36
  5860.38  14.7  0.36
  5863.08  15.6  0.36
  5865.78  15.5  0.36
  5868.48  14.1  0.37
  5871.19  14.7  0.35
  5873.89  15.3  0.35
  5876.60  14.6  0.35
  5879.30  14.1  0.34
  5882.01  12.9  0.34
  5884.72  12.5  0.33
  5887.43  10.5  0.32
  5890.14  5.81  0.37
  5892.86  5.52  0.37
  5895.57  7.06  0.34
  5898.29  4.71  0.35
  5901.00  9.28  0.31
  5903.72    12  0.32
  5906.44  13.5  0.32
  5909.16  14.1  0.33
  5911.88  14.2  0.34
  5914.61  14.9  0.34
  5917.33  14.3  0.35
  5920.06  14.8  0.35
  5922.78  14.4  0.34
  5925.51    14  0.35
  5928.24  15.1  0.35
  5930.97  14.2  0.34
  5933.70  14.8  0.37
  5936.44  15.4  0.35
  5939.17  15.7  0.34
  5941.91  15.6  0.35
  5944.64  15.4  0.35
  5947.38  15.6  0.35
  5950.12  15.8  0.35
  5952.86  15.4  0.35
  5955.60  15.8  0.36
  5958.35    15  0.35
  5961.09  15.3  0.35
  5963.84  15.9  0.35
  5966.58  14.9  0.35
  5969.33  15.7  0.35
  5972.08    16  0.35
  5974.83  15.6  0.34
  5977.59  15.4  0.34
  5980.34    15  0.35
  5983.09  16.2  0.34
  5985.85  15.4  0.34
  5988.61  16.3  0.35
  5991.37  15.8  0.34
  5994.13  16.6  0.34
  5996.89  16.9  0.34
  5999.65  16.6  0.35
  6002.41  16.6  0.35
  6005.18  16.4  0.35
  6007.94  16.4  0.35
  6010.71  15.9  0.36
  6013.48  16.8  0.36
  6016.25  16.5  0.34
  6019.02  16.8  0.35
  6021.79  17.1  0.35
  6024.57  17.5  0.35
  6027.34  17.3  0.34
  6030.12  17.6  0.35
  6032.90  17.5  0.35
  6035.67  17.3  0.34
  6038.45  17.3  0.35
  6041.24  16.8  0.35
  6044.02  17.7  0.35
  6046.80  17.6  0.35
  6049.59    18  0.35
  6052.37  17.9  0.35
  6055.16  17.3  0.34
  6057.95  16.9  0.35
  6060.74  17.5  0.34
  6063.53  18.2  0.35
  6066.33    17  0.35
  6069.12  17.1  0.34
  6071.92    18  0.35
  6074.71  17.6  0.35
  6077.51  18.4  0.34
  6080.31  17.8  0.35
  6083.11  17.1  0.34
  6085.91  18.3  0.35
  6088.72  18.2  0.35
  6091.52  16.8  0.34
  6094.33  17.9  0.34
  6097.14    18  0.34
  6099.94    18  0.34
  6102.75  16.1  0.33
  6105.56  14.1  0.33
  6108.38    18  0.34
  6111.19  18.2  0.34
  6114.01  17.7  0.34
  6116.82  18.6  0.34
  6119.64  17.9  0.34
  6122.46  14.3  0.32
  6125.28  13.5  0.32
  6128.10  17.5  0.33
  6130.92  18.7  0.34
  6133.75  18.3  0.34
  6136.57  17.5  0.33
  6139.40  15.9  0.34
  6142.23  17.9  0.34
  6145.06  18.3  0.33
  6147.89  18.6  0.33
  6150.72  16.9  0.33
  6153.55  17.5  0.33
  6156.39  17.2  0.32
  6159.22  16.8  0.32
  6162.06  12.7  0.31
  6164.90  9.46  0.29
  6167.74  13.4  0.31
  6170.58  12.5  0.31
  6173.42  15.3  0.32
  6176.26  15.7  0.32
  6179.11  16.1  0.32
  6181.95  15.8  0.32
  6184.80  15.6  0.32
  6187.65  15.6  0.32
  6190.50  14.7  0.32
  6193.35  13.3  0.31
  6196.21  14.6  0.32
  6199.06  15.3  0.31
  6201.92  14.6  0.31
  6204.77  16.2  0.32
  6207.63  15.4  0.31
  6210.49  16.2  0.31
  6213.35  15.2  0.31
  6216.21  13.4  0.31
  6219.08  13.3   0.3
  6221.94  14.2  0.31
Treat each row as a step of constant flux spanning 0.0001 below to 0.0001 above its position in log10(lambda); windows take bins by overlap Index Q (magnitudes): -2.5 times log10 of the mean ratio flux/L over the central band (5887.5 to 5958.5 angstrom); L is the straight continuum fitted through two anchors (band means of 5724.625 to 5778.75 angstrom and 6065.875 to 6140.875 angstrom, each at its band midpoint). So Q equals 0.25 mag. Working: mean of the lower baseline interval 15.8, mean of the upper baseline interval 17.3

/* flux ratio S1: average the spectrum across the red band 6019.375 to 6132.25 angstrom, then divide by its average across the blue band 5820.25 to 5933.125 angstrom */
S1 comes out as 1.2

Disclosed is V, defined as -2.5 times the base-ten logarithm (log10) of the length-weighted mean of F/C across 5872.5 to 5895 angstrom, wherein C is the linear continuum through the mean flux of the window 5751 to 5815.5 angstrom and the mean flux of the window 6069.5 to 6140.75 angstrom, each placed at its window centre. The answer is 0.42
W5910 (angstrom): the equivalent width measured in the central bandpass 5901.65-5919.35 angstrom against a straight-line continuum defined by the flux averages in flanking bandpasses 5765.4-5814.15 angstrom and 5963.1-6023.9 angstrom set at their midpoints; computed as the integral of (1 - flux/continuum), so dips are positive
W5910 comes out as 2.8 angstrom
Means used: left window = 16.3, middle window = 13.7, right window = 16.1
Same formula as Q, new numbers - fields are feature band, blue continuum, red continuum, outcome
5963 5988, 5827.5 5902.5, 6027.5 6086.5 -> 0.02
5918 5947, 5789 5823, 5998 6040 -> 0.13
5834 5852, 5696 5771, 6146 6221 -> -0.07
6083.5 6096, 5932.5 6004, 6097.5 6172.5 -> -0.10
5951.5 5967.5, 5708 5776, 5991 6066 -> 0.09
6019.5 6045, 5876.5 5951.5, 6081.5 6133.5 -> -0.12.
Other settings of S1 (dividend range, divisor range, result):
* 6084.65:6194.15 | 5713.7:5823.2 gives 1.02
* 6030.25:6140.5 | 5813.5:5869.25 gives 1.08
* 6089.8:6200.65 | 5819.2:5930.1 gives 1.16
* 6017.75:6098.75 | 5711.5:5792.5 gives 1.11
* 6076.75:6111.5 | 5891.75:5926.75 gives 1.48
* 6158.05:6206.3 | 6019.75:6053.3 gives 0.83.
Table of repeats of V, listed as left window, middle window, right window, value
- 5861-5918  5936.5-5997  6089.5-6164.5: -0.145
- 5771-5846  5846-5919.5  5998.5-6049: 0.276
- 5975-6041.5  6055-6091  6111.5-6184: -0.080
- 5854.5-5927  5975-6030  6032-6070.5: -0.028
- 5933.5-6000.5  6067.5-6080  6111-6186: -0.115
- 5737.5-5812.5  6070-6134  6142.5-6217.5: -0.123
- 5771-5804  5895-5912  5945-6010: 0.446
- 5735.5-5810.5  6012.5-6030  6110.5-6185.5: -0.055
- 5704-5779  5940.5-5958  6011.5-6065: 0.084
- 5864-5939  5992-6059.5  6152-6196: -0.239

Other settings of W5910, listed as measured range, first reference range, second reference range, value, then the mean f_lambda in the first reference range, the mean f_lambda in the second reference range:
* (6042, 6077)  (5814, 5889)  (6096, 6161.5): -1.87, 15.3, 17.1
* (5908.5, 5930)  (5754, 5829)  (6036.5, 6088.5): 3.10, 16.3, 17.6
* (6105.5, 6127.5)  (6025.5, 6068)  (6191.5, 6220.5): -0.60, 17.5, 14.7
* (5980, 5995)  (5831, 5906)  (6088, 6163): -0.82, 13.4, 17.1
